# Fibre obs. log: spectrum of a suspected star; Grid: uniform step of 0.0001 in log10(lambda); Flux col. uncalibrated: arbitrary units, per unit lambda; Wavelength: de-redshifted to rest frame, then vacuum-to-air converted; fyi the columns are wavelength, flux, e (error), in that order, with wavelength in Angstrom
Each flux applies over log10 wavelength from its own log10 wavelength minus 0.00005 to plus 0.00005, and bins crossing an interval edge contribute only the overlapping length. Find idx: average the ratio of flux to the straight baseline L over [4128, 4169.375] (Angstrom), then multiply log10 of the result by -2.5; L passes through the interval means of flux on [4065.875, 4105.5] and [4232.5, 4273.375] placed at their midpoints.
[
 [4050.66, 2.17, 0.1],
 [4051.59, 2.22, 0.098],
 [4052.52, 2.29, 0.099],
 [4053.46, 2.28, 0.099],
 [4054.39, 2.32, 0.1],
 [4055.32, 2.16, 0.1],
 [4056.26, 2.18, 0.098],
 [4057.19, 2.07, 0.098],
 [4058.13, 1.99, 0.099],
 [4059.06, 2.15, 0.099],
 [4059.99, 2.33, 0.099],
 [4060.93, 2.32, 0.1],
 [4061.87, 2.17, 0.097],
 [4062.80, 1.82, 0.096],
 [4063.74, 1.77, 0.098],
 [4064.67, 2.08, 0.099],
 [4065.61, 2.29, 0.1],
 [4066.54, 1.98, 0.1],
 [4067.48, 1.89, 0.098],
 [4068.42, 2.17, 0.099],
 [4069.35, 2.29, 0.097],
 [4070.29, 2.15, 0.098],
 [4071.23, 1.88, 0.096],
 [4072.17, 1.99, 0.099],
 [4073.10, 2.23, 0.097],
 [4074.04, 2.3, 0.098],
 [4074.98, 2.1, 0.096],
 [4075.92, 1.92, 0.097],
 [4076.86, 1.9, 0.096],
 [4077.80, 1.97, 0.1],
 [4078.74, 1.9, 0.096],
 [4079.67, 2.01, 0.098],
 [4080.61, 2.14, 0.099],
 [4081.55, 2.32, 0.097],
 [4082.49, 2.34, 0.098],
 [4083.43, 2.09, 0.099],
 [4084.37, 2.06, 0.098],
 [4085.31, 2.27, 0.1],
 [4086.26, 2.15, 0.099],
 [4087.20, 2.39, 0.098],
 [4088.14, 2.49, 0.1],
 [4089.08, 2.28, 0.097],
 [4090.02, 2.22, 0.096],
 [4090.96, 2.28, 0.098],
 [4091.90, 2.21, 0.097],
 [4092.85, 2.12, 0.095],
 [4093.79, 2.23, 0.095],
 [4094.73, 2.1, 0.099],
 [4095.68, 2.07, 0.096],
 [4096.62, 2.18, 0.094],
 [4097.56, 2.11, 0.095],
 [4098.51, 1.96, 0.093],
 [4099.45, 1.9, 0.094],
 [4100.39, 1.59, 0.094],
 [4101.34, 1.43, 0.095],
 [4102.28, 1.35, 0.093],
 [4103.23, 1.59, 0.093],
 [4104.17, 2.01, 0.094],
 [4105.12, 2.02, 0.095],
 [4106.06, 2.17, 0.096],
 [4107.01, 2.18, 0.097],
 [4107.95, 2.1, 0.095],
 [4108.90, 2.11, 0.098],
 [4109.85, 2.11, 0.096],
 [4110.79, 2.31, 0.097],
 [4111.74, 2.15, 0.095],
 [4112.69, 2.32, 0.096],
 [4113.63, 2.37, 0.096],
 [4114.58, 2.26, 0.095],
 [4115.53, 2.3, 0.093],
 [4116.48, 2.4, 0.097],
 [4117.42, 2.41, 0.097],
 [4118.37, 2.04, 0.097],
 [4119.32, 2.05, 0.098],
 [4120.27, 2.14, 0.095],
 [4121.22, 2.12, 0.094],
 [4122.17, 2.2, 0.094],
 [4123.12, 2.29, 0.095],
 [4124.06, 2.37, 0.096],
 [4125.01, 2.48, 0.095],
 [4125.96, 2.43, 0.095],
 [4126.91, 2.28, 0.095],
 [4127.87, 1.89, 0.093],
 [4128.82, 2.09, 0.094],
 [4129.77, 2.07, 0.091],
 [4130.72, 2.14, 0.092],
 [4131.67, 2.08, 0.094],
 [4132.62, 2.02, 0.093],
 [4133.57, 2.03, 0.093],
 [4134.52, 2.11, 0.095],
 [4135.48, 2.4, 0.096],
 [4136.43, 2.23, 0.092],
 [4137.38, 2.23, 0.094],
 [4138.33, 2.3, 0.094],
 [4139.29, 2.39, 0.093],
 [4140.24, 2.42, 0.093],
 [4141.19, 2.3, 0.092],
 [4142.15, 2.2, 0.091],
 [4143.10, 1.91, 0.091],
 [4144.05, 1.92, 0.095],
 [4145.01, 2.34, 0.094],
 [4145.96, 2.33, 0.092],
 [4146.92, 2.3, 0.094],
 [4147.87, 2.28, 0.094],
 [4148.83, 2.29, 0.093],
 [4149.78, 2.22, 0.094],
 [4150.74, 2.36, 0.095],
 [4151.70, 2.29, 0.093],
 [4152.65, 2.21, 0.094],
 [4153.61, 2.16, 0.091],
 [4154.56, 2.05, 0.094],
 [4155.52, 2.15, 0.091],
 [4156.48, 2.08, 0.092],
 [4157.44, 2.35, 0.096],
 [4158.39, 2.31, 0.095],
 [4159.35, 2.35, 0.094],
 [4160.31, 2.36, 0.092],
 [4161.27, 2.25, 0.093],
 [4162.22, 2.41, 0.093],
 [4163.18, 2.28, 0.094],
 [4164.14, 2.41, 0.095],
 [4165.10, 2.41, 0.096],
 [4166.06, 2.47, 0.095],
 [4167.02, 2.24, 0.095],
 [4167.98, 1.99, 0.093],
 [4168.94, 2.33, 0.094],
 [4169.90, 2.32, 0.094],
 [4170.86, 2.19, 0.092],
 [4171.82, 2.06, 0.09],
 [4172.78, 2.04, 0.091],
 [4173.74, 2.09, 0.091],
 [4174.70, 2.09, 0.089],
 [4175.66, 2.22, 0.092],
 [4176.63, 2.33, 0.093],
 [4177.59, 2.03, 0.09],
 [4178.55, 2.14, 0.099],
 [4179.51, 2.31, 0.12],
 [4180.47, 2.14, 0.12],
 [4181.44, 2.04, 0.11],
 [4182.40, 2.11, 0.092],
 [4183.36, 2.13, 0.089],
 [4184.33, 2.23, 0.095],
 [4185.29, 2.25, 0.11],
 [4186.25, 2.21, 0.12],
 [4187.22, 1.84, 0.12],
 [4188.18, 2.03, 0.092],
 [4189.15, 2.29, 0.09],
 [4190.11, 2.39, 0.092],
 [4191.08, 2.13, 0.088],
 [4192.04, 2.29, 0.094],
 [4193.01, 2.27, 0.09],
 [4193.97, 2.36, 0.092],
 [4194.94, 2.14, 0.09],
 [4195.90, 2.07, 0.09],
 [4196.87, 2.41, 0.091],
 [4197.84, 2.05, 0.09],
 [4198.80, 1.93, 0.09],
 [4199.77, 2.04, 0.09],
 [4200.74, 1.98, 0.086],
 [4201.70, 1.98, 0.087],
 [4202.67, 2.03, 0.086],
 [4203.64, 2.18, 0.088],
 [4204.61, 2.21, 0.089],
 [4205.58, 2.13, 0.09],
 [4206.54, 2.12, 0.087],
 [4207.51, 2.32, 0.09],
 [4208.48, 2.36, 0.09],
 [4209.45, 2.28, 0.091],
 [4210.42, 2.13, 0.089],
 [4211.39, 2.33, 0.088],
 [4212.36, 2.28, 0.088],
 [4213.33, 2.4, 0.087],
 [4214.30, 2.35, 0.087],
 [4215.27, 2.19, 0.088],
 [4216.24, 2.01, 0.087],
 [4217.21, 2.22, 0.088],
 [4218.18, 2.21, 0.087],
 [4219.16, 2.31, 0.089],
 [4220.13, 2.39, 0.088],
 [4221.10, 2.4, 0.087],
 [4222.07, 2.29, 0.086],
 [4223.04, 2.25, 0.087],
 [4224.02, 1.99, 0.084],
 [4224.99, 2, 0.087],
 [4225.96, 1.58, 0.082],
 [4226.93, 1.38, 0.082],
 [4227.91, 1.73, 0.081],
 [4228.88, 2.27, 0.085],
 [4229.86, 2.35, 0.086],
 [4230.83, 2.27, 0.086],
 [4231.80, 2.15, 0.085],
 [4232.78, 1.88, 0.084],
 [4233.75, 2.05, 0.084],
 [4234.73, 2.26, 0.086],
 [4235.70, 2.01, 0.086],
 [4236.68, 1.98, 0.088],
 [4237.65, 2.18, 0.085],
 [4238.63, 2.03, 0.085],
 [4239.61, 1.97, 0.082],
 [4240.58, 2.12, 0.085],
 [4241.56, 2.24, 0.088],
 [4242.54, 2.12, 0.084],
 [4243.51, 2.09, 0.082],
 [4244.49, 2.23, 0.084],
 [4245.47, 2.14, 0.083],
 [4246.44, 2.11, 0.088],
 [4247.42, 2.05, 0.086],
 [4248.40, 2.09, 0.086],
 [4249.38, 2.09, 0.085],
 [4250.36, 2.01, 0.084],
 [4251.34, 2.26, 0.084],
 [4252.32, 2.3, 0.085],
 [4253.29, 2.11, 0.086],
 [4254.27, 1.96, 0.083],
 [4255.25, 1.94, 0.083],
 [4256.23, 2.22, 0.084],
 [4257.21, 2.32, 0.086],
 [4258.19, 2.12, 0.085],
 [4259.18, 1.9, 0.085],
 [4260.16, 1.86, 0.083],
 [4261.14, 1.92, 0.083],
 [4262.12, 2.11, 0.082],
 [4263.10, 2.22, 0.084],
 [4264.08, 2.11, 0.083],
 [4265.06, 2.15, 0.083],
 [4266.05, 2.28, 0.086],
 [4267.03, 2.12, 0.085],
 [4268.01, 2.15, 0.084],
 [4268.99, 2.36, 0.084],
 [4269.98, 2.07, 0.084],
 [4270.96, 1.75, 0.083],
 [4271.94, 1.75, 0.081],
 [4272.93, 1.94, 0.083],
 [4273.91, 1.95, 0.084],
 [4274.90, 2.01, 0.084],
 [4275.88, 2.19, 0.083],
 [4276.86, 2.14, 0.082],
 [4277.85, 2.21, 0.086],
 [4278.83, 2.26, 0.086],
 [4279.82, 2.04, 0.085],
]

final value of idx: -0.08 mag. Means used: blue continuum 2.06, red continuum 2.09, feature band 2.23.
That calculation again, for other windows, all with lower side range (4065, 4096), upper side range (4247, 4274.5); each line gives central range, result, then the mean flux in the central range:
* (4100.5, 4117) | 0.037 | 2.06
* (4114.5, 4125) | -0.058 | 2.25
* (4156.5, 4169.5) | -0.098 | 2.31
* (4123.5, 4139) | -0.038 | 2.2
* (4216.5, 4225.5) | -0.066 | 2.22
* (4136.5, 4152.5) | -0.067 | 2.25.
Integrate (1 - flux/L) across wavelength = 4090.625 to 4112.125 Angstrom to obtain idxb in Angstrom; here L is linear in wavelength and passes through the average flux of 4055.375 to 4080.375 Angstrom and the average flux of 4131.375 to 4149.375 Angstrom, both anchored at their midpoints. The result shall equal 1.3 Angstrom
